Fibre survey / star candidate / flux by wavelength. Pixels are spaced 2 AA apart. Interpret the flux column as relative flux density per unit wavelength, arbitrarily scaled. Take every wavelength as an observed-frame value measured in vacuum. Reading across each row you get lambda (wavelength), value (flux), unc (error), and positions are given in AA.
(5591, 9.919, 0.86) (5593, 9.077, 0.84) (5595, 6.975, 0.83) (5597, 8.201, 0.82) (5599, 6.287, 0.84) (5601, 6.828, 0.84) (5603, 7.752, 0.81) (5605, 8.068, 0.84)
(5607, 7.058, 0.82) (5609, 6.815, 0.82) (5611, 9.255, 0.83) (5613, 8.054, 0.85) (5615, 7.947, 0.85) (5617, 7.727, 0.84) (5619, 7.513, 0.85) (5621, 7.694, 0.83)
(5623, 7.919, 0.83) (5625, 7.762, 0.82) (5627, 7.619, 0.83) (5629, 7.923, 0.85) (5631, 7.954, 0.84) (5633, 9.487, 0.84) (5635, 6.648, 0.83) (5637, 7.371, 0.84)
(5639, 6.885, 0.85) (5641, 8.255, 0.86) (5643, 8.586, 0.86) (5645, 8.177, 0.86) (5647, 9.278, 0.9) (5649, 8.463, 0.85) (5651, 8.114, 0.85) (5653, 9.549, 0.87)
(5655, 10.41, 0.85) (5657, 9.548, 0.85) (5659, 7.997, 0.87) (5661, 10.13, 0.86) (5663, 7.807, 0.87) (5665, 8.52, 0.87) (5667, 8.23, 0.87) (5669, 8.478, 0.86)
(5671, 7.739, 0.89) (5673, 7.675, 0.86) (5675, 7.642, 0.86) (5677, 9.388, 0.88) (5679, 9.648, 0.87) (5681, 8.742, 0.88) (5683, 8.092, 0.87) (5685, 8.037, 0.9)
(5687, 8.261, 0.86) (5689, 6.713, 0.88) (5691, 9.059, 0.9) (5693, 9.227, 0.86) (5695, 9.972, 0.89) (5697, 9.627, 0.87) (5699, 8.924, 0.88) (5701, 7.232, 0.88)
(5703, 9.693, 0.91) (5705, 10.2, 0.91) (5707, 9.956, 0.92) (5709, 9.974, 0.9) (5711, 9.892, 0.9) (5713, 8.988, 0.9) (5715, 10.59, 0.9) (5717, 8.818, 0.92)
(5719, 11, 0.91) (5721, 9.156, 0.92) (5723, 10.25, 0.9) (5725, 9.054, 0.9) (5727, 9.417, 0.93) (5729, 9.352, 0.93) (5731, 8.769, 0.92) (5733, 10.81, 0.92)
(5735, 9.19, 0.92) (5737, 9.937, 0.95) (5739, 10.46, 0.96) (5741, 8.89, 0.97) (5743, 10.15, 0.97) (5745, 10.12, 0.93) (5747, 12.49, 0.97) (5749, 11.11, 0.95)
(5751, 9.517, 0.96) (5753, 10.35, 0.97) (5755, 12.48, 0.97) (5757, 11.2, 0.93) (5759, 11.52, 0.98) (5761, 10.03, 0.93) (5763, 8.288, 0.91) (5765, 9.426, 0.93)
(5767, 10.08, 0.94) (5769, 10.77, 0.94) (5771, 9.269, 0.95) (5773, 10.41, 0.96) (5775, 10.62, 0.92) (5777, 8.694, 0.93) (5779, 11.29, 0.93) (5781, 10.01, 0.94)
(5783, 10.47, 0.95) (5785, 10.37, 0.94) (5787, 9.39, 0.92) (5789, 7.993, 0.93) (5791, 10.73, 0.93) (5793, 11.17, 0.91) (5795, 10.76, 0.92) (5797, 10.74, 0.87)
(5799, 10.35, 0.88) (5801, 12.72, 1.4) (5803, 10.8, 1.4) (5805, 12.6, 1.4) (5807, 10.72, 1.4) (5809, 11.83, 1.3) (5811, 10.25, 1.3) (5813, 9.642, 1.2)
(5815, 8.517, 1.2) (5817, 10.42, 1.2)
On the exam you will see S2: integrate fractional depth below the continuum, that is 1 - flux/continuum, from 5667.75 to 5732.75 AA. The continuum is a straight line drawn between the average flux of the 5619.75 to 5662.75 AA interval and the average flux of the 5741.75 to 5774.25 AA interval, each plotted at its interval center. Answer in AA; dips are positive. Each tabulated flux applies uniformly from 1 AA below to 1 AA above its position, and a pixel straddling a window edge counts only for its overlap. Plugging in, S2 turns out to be 2.4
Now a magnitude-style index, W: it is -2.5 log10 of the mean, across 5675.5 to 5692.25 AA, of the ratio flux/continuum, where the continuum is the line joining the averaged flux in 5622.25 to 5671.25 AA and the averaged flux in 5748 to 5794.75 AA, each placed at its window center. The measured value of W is 0.055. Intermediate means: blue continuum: 8.37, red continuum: 10.2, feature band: 8.48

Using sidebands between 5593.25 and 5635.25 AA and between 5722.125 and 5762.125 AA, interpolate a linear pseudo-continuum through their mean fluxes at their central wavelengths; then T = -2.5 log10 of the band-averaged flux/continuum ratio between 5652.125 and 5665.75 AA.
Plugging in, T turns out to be -0.07 mag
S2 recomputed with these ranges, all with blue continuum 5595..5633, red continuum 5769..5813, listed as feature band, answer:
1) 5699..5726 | -0.9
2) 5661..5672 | 0.3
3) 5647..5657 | -1.0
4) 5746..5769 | -1.4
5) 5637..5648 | 0.0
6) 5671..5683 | 0.3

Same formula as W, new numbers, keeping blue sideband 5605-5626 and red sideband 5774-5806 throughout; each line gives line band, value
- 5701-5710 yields -0.05 mag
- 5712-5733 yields -0.01 mag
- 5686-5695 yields 0.06 mag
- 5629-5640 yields 0.05 mag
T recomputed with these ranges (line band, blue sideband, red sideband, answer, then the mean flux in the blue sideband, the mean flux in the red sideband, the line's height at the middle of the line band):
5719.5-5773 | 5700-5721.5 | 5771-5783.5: -0.021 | 9.6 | 10.2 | 9.9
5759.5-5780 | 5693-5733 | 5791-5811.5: 0.072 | 9.54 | 11.2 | 10.6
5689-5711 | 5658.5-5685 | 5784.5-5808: -0.037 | 8.46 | 10.7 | 8.97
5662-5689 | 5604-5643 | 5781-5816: 0.044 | 7.81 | 10.5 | 8.61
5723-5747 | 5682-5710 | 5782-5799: -0.038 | 8.93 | 10.2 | 9.46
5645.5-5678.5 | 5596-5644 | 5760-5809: -0.038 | 7.73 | 10.4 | 8.4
